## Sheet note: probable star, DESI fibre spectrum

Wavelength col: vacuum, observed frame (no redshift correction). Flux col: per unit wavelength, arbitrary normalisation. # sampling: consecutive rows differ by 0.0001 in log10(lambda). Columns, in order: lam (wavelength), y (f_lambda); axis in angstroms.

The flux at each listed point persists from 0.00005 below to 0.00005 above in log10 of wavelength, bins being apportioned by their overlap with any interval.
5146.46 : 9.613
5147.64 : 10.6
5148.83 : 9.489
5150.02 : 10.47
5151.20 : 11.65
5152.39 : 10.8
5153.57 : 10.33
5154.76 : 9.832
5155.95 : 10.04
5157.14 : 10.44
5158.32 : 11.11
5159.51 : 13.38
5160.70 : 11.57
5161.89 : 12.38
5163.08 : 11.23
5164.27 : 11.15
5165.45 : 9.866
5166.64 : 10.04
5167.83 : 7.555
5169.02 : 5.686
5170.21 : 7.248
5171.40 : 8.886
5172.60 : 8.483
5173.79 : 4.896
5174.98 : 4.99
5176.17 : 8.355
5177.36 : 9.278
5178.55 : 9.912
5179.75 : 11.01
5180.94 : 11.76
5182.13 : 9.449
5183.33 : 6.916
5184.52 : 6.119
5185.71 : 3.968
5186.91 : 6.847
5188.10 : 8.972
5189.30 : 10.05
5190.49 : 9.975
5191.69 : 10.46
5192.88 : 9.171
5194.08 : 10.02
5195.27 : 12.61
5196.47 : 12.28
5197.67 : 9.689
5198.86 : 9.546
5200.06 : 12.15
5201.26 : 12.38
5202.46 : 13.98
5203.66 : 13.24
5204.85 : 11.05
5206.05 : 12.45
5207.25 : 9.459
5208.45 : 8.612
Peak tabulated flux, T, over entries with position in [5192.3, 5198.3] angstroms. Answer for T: 12.61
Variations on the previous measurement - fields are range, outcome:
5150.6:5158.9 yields 11.65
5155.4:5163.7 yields 13.38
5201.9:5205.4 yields 13.98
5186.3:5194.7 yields 10.46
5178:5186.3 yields 11.76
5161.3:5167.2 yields 12.38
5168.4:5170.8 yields 7.248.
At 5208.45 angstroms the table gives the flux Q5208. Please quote 8.612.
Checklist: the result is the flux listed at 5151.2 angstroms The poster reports 11.65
